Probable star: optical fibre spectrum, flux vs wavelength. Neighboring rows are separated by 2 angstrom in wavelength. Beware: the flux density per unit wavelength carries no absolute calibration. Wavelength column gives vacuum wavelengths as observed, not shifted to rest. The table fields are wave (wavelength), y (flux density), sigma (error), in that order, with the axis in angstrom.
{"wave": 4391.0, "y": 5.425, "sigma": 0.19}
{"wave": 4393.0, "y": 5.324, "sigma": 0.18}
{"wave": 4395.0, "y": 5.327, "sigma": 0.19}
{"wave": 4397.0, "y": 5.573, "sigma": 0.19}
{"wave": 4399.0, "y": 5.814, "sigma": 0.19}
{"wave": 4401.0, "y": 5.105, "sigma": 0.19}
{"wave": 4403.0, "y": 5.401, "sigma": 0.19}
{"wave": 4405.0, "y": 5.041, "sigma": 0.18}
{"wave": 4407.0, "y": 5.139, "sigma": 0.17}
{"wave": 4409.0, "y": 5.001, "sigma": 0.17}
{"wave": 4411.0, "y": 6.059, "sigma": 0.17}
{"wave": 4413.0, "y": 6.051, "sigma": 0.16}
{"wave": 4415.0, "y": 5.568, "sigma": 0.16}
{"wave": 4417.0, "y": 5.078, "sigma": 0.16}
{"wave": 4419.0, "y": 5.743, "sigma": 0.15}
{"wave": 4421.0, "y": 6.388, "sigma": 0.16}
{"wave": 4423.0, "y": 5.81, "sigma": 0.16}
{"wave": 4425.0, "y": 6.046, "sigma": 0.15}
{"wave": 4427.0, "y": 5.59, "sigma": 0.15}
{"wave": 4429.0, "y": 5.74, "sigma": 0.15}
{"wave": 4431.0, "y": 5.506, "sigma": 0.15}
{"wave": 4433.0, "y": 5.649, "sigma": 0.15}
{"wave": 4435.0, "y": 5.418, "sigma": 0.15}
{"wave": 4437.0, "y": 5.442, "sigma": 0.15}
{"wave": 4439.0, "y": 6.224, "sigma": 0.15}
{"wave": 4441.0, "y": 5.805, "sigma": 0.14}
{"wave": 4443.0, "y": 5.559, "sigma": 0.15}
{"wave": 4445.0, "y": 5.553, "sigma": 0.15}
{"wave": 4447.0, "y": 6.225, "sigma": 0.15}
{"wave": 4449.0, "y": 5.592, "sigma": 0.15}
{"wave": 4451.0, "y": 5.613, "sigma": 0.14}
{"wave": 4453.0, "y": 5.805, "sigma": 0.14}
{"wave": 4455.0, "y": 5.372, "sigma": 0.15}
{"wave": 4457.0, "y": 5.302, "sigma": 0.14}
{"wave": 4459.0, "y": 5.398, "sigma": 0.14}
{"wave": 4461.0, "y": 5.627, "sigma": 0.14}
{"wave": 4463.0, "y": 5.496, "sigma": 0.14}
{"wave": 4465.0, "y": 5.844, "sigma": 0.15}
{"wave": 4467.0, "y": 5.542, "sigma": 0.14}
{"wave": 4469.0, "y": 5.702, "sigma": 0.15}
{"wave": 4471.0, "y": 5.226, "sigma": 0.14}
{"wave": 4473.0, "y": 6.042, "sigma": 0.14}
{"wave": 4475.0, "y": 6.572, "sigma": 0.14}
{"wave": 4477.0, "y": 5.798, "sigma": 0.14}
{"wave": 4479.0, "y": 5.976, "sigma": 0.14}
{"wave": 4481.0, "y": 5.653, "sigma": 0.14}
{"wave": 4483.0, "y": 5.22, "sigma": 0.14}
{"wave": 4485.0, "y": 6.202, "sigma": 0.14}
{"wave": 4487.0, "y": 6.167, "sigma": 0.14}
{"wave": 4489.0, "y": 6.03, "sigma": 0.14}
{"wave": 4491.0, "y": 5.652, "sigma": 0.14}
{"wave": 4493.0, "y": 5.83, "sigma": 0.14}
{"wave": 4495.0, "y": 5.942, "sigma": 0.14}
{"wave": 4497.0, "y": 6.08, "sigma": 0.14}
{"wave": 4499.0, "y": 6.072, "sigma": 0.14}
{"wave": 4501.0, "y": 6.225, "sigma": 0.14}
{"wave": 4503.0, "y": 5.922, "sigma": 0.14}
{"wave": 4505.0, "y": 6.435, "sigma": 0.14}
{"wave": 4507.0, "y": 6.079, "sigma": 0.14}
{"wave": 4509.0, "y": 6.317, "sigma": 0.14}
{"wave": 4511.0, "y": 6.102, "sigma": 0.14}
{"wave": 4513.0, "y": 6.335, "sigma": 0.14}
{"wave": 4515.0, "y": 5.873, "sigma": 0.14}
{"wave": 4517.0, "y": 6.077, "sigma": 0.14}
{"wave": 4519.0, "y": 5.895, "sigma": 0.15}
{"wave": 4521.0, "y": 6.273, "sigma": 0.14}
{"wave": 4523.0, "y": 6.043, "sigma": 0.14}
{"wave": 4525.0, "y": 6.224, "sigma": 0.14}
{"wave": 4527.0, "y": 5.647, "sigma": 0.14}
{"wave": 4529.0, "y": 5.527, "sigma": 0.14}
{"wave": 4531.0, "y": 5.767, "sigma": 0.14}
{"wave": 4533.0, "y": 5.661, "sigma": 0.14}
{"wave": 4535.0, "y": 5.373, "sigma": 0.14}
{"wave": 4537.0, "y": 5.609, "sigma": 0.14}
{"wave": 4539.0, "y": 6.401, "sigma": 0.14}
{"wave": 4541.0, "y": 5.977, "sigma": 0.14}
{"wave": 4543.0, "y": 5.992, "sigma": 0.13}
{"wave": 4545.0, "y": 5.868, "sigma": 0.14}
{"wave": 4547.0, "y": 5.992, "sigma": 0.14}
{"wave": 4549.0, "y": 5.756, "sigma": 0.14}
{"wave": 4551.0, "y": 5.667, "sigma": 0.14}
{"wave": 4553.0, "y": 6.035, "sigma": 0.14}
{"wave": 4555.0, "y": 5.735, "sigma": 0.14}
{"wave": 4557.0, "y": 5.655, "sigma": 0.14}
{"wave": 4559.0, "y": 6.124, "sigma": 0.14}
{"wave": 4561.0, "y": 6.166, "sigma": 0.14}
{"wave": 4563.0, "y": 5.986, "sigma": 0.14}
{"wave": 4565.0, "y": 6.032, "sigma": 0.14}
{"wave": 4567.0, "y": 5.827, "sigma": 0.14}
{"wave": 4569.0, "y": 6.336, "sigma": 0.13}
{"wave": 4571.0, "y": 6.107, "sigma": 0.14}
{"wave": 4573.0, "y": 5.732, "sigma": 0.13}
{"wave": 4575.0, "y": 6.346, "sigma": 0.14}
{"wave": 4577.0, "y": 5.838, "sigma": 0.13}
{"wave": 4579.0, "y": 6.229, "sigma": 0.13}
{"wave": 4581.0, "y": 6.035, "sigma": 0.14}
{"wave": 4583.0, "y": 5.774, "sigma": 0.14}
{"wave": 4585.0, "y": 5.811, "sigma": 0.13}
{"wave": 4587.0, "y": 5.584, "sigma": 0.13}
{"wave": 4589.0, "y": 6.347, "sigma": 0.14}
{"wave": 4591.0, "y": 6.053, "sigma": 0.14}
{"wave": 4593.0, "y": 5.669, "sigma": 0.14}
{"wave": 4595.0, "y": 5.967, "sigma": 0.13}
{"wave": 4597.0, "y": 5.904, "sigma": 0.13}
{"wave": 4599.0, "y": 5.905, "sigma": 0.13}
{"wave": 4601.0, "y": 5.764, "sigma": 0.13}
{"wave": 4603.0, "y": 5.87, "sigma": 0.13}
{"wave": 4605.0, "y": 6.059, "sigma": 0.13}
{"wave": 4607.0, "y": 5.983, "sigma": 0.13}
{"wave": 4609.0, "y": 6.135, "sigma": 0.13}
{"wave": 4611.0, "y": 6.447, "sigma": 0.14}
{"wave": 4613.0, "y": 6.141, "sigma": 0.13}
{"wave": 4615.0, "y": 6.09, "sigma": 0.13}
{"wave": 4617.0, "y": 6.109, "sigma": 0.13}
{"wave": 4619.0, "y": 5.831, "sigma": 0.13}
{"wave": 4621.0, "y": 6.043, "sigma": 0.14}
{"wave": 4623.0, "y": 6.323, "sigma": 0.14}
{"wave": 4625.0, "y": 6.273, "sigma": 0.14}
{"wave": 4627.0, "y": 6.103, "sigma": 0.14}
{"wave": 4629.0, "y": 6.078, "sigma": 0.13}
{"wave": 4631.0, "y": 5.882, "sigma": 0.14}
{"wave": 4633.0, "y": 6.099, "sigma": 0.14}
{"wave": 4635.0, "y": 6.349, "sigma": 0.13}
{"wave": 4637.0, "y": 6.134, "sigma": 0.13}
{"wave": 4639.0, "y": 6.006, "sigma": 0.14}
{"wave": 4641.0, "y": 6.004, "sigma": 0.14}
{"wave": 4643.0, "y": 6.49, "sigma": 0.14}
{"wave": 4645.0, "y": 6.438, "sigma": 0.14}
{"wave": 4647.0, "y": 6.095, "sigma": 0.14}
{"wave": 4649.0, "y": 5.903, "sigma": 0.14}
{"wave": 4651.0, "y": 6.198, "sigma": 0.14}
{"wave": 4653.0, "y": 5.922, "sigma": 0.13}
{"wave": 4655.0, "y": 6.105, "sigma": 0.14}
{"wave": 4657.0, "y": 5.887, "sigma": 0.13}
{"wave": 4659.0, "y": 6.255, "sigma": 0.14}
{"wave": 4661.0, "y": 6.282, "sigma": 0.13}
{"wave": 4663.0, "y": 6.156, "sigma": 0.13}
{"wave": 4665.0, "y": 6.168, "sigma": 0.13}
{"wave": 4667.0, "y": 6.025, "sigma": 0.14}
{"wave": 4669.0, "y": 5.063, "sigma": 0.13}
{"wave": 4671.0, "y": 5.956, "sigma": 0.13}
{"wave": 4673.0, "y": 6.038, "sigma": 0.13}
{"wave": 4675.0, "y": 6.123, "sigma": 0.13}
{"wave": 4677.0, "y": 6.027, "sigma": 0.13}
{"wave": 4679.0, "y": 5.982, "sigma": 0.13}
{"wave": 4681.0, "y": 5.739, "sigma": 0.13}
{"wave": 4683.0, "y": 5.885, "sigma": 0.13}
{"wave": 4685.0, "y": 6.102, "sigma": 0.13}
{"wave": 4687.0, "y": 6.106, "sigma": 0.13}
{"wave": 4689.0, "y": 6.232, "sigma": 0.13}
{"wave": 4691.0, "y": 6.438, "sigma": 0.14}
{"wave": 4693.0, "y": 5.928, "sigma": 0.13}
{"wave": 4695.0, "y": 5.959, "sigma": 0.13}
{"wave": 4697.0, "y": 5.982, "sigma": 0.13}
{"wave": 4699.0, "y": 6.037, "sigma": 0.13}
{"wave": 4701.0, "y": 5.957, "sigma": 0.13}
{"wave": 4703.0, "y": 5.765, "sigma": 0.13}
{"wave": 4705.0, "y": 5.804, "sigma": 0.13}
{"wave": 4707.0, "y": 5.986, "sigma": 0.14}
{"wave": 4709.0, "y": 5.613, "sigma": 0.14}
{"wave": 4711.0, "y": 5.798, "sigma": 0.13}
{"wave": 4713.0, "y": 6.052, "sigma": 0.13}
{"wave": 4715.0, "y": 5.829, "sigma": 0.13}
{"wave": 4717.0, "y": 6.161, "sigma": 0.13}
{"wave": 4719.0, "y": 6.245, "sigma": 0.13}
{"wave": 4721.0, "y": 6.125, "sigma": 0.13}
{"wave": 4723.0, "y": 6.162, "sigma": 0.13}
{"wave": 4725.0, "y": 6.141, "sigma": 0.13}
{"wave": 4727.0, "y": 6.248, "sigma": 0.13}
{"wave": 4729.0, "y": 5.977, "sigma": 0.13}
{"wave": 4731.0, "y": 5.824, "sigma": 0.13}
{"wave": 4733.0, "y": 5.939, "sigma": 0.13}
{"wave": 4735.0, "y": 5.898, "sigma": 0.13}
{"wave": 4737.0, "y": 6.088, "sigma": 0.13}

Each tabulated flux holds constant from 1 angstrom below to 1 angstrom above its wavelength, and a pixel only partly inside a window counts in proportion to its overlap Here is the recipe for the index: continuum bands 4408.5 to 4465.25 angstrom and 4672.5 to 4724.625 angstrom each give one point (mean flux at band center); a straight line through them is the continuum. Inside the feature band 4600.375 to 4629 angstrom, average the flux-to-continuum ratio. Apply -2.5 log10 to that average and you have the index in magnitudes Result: -0.03 mag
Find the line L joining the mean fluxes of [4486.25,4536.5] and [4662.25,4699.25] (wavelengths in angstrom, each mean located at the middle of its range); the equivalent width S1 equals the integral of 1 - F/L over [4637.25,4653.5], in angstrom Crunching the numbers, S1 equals -0.40 angstrom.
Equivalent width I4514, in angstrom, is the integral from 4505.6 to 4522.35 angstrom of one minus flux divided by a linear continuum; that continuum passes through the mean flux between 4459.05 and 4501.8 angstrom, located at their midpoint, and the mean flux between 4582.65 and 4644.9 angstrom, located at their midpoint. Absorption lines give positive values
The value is -0.7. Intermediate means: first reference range 5.84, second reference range 6.05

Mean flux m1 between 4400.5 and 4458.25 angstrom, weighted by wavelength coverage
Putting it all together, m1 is 5.62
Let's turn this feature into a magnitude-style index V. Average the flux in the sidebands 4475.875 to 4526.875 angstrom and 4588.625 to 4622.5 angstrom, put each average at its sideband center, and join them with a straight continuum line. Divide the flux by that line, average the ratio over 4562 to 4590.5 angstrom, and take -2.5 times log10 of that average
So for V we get 0.00 mag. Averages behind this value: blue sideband 6.01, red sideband 6.02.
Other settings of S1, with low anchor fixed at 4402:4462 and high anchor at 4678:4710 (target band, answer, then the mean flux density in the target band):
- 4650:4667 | -0.6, 6.12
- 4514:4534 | -0.5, 5.9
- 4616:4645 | -1.2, 6.13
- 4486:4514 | -1.8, 6.08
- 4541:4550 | -0.2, 5.91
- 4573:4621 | -1.2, 5.99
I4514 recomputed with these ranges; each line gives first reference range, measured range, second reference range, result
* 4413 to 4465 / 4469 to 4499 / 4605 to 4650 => -0.5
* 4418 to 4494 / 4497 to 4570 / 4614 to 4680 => -1.2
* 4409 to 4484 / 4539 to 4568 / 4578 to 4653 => 0.0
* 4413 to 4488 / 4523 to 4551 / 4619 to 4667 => 0.3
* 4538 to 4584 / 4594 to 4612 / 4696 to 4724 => -0.1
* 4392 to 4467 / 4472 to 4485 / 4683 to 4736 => -0.5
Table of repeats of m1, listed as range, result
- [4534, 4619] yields 5.96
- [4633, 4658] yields 6.13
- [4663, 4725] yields 5.98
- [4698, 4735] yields 5.98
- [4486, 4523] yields 6.07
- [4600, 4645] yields 6.11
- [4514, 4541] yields 5.88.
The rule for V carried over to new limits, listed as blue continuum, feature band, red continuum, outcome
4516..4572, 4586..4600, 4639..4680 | 0.01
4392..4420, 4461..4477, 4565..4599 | -0.03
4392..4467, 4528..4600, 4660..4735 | -0.02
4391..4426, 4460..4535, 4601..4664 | -0.03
